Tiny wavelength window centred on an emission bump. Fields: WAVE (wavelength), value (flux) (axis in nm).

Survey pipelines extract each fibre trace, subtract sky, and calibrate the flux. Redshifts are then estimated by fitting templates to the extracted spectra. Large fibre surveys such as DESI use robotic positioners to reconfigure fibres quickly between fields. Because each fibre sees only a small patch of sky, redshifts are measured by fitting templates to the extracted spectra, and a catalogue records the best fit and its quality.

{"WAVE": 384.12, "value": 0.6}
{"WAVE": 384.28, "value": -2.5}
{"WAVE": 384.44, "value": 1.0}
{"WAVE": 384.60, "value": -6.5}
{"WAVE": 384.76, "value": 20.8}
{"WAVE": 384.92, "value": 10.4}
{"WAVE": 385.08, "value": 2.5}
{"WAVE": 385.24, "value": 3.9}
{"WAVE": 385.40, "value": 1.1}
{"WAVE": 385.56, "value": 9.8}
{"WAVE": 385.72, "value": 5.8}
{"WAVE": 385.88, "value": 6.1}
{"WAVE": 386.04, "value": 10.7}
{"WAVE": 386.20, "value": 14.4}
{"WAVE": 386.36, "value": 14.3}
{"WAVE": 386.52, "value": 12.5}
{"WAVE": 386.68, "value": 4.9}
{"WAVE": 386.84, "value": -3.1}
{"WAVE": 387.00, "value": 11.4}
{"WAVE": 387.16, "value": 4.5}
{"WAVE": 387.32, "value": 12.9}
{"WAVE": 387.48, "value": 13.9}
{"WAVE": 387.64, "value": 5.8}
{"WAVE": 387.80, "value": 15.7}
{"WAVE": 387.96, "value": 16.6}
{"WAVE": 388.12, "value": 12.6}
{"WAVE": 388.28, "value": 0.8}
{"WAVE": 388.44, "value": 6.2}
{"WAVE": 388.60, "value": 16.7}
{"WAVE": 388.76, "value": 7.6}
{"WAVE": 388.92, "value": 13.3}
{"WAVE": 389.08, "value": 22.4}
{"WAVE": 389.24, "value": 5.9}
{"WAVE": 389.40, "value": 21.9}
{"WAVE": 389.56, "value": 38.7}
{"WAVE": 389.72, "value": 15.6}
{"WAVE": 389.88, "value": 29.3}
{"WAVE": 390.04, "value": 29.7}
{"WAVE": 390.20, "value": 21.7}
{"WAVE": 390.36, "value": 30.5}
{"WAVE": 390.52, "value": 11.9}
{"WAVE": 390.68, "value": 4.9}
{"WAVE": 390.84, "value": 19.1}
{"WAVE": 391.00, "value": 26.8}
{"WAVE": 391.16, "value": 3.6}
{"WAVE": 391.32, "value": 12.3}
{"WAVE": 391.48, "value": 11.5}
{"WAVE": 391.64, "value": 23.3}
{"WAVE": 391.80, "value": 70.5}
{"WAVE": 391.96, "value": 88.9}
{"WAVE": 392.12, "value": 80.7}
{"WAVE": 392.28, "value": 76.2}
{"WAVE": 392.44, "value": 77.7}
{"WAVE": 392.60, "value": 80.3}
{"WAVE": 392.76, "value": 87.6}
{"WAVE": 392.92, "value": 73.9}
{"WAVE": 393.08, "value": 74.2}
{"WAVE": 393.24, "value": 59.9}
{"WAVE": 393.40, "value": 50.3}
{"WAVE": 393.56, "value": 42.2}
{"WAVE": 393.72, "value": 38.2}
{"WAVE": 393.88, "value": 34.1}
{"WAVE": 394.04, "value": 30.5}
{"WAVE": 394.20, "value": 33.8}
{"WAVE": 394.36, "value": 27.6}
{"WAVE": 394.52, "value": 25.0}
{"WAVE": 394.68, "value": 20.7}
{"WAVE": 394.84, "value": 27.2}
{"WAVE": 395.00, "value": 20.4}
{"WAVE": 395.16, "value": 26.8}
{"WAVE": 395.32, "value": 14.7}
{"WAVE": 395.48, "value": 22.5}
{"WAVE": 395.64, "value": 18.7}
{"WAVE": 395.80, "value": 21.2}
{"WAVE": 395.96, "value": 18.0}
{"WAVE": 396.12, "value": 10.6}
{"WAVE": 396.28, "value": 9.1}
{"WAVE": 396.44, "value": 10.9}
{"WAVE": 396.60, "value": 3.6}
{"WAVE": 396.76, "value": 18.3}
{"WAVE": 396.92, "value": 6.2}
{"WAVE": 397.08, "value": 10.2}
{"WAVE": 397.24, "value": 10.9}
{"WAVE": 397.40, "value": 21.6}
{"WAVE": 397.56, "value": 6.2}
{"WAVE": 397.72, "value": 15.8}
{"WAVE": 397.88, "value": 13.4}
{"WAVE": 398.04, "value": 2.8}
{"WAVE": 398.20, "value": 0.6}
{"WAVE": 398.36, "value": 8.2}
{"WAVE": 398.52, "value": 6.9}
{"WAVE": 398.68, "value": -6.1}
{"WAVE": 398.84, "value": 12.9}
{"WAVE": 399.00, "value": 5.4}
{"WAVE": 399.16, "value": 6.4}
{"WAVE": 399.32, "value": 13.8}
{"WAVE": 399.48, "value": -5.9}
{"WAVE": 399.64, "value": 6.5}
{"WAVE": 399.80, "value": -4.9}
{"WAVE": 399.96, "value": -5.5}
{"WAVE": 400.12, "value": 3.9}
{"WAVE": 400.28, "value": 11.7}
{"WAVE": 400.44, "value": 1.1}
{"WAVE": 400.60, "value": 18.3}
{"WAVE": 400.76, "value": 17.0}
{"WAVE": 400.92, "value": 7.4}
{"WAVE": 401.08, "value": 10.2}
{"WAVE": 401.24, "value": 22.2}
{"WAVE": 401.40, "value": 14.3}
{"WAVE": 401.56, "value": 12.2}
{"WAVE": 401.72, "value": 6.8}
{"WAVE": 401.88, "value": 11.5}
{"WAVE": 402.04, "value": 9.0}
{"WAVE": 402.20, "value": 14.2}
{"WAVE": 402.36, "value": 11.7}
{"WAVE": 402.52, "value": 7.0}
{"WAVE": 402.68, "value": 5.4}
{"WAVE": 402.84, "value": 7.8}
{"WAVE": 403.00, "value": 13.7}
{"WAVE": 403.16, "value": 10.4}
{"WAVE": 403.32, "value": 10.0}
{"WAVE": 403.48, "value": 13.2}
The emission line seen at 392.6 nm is Lyman alpha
